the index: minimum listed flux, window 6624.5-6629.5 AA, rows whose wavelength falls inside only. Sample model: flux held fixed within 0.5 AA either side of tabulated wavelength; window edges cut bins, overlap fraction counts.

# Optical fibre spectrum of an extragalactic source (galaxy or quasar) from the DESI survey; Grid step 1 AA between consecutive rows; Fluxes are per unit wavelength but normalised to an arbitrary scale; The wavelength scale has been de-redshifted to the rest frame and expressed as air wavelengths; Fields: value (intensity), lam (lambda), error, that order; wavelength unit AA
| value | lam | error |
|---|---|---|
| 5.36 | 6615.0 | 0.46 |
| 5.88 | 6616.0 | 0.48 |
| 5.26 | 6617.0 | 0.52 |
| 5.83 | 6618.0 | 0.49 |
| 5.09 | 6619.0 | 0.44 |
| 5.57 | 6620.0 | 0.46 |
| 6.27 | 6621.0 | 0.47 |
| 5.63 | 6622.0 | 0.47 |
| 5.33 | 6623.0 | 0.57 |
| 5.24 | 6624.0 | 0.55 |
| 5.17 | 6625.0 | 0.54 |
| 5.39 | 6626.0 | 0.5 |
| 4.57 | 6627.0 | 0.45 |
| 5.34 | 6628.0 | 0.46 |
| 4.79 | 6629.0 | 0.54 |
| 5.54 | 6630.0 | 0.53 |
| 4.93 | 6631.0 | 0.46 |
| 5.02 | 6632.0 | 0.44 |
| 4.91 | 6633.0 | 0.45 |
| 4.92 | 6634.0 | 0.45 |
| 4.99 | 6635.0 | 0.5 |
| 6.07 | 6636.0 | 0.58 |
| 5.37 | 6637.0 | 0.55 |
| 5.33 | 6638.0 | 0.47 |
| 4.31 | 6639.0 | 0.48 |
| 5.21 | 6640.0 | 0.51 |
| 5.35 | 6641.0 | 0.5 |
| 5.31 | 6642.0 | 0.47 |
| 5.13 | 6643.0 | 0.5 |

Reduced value 4.57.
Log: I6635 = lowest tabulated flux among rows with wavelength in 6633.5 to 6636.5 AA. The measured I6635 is 4.92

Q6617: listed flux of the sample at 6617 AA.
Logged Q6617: 5.26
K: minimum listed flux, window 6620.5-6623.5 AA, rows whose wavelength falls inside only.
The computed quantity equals 5.33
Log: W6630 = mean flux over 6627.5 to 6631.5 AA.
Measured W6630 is 5.15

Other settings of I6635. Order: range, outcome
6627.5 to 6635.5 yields 4.79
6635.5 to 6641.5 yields 4.31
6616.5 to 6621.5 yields 5.09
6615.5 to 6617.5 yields 5.26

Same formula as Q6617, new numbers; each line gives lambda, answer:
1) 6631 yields 4.93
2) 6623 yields 5.33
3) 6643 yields 5.13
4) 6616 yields 5.88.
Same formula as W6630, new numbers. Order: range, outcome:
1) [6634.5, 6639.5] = 5.21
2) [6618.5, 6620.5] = 5.33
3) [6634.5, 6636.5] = 5.53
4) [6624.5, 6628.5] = 5.12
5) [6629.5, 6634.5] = 5.06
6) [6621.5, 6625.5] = 5.34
